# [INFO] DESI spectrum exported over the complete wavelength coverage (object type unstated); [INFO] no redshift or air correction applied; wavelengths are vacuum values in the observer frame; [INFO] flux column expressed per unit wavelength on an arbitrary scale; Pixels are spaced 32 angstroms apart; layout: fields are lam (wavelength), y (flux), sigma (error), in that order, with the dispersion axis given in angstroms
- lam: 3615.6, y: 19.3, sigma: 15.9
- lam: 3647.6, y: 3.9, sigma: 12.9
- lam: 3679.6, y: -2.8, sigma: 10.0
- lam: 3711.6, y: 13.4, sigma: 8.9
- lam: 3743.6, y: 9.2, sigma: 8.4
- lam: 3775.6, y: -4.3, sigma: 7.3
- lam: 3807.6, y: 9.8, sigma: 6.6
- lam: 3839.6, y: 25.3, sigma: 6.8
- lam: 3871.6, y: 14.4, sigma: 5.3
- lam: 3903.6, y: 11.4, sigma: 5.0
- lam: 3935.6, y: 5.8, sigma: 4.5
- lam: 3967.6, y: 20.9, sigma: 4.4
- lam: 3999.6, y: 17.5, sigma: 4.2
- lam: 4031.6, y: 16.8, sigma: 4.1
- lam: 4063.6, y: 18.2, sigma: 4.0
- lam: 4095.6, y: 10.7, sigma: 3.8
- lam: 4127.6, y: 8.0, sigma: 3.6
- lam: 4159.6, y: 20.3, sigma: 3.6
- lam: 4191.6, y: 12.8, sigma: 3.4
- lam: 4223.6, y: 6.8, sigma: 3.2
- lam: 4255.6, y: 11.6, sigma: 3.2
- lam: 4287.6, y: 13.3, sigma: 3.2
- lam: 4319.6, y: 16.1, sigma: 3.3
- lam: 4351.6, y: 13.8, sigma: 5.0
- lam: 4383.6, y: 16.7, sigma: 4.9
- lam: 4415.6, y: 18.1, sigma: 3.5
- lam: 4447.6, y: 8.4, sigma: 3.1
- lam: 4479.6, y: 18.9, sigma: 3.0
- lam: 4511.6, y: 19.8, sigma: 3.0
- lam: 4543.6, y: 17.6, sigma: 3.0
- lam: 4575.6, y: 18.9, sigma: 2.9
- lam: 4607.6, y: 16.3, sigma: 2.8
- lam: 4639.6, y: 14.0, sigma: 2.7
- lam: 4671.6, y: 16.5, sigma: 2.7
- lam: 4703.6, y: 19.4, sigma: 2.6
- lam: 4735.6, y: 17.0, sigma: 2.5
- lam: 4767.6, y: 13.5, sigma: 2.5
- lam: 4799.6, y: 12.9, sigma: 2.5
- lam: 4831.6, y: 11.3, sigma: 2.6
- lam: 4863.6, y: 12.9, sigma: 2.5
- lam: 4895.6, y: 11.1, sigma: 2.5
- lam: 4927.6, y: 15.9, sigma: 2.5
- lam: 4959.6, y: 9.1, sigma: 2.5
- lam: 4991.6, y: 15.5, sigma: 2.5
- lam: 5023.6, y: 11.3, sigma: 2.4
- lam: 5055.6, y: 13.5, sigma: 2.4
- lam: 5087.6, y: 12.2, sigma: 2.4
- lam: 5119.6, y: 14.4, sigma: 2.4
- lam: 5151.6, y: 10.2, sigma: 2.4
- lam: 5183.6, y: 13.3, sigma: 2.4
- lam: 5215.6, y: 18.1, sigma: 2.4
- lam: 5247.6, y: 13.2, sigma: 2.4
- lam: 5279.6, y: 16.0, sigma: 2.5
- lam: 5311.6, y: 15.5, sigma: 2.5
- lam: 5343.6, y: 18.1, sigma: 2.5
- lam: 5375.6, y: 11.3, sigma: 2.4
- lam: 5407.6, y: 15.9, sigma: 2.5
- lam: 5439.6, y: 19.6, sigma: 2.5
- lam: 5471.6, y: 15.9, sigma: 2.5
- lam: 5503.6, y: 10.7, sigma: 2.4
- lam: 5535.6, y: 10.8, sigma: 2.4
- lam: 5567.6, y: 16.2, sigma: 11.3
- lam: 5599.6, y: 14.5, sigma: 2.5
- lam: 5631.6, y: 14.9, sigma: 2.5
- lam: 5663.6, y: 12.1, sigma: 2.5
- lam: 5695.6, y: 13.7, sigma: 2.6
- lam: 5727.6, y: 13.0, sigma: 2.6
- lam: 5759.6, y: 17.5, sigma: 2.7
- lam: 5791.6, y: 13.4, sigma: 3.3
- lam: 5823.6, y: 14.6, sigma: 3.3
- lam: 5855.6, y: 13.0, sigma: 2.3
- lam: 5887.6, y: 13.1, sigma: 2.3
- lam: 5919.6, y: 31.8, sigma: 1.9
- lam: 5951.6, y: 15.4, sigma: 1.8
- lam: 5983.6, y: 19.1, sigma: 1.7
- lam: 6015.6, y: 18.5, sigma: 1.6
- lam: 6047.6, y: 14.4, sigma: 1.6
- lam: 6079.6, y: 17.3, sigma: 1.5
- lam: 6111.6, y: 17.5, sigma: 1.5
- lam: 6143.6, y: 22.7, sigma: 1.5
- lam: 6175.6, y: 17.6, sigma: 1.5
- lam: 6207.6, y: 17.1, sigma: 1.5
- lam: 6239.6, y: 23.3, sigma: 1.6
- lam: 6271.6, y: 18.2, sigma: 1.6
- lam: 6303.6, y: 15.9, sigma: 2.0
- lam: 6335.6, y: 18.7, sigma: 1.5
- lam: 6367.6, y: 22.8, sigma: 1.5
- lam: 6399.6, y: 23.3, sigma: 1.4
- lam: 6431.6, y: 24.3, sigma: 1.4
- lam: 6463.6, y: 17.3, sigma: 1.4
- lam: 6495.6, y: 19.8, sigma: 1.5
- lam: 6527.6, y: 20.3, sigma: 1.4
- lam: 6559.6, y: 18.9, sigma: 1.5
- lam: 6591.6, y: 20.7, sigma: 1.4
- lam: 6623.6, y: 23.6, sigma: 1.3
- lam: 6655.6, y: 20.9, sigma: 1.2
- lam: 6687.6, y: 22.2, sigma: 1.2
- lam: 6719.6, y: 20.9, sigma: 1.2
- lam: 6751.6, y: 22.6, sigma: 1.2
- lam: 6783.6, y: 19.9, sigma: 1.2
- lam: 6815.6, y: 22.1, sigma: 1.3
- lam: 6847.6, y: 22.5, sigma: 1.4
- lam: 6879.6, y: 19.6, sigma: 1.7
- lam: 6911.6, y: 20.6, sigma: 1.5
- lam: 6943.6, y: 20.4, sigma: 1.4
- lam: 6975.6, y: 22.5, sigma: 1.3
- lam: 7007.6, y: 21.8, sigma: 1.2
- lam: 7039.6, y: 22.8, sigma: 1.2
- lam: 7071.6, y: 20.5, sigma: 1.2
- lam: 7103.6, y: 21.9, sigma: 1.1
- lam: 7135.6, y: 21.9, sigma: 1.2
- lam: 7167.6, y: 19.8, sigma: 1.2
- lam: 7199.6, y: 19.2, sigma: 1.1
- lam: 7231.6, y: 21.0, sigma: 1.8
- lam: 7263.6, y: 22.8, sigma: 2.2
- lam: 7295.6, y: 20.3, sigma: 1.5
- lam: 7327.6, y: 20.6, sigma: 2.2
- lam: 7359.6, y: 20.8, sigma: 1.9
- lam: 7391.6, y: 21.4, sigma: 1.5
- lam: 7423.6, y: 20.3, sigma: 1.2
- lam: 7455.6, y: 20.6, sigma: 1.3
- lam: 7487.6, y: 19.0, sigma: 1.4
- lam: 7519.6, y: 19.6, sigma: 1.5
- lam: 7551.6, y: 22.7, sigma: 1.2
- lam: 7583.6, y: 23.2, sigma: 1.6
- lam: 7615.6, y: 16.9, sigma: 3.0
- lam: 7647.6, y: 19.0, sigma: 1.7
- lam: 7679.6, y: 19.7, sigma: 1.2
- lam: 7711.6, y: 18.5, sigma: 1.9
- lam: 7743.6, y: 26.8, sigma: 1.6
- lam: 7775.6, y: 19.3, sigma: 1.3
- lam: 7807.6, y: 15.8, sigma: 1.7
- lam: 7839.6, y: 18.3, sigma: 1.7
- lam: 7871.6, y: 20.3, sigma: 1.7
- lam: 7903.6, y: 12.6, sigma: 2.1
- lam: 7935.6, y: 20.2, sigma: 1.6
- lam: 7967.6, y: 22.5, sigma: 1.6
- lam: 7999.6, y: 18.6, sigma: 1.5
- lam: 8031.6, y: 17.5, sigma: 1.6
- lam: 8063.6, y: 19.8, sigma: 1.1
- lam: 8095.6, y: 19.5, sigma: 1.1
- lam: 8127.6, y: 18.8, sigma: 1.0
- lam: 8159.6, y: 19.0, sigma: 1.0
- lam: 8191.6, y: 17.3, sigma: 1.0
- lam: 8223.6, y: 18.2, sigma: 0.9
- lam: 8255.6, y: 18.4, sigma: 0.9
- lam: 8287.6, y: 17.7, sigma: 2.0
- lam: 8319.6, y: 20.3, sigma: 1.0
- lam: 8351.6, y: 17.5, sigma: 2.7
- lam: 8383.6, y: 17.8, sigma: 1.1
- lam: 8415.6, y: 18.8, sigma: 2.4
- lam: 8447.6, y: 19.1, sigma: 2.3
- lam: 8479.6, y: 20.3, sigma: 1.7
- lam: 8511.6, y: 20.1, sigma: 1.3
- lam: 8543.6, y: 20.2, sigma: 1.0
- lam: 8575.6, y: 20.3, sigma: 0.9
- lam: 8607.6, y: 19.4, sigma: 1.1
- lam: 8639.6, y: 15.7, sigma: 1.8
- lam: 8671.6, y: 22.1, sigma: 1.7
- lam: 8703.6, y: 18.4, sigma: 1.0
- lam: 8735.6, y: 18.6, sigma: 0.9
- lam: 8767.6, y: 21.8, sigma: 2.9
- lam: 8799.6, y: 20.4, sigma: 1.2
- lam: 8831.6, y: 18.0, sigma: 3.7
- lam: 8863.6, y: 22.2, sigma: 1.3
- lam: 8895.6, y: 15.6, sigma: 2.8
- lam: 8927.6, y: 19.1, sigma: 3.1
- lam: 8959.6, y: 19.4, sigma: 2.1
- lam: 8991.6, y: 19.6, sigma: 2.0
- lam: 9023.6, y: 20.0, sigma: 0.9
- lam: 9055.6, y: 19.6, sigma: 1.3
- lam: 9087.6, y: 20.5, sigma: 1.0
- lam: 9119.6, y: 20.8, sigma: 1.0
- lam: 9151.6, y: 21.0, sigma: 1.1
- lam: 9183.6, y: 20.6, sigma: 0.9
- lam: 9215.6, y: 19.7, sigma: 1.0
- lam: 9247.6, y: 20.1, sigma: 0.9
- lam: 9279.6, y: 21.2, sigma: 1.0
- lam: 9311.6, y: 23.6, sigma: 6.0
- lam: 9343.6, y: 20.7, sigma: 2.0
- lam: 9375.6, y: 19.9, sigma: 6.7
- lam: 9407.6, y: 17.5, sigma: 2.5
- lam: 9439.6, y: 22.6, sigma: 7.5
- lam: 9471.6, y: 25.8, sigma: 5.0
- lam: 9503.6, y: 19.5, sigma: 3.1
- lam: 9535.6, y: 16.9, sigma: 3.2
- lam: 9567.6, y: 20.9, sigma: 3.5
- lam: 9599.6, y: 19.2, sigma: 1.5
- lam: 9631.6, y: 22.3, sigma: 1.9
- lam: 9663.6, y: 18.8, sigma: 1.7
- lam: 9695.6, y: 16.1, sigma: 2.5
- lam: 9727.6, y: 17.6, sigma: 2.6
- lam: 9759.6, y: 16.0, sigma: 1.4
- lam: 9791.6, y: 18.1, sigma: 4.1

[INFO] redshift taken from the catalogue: 0.591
